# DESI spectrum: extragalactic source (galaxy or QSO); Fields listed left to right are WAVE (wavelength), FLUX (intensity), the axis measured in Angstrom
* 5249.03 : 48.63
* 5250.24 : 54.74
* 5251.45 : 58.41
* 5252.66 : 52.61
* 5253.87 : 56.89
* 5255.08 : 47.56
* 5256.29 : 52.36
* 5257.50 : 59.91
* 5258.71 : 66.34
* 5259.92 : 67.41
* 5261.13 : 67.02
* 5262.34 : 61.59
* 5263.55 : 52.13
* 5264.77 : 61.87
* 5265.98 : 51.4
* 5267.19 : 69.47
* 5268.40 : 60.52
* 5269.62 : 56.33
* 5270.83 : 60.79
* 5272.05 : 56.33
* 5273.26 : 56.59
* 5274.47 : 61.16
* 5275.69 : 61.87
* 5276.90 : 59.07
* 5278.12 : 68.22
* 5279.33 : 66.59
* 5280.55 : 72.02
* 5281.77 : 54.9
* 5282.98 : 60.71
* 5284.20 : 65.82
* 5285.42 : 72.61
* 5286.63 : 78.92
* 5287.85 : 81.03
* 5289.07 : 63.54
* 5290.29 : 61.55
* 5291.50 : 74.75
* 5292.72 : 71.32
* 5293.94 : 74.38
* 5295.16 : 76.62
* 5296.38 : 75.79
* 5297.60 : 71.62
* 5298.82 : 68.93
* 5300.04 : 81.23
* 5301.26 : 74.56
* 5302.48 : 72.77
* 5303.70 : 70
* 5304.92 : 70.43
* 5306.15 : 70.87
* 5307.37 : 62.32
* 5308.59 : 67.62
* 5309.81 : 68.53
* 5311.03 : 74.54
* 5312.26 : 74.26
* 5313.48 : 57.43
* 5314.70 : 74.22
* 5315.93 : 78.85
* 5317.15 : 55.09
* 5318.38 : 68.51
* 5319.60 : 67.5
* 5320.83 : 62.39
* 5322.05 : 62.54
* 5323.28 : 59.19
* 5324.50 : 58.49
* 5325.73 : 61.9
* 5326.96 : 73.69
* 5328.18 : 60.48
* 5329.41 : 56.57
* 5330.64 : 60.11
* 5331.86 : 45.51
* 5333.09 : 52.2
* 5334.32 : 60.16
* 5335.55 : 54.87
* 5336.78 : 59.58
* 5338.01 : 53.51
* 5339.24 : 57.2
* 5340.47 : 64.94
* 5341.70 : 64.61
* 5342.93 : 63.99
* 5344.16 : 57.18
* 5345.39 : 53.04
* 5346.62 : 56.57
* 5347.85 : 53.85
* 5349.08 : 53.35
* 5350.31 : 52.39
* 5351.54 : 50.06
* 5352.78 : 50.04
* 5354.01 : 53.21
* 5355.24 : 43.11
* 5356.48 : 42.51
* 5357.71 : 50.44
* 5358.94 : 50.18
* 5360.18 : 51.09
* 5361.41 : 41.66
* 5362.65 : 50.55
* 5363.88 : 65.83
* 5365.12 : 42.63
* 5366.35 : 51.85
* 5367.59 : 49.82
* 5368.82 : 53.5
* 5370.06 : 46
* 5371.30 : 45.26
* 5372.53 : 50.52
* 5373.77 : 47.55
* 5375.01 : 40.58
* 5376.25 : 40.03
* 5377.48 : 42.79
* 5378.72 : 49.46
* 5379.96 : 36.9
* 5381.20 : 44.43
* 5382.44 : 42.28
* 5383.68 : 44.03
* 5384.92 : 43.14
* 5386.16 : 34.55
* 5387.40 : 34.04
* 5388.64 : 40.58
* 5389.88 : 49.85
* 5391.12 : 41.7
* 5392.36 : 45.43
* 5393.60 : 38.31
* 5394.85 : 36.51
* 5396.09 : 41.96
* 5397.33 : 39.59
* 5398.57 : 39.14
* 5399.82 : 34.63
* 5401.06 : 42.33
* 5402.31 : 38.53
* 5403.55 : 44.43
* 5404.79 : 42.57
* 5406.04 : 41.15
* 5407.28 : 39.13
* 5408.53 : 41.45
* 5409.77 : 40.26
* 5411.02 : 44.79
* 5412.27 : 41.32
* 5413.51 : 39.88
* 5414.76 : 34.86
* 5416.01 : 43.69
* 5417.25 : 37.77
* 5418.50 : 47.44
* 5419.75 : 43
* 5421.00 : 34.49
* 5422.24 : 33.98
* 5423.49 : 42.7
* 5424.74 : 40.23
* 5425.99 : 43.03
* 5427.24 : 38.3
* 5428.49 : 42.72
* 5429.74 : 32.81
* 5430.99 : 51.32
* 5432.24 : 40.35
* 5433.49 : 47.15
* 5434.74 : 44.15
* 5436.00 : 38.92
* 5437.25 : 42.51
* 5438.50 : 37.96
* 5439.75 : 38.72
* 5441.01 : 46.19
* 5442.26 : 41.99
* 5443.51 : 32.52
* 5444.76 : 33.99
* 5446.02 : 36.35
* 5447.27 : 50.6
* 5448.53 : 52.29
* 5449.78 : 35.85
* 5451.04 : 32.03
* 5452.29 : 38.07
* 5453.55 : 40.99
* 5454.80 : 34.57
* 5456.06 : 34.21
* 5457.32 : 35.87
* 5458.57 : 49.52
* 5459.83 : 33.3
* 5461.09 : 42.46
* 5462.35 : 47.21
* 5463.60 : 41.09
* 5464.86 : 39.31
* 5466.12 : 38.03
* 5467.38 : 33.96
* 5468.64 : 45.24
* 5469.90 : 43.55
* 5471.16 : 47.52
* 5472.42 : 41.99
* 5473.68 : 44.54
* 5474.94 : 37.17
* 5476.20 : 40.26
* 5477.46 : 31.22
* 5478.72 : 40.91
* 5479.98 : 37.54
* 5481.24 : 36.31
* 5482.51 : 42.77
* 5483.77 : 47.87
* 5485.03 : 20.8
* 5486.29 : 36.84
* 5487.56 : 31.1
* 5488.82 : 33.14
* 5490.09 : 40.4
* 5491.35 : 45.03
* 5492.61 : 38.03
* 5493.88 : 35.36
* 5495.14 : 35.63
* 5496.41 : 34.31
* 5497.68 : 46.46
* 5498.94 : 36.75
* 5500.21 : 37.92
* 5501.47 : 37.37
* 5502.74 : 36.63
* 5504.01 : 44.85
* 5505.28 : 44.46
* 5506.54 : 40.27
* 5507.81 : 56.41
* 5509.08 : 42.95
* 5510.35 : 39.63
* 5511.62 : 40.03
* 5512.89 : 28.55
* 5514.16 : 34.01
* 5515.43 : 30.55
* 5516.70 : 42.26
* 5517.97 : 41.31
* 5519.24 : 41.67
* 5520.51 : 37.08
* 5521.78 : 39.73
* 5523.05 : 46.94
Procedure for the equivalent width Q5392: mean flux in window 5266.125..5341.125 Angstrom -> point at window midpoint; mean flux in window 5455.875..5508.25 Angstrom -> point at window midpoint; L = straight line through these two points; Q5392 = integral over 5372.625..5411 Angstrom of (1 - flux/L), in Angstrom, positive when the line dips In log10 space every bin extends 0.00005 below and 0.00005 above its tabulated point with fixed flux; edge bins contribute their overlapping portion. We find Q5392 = 8.16 Angstrom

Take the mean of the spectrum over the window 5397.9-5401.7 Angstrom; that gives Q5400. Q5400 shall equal 38.6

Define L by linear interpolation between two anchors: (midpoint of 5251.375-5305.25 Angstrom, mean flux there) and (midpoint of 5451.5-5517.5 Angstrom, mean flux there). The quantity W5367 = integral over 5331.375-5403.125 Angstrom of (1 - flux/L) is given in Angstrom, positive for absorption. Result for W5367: 8.22 Angstrom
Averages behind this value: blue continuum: 65.1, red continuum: 39.1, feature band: 47.9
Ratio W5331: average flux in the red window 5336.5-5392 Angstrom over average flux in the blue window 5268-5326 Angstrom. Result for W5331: 0.73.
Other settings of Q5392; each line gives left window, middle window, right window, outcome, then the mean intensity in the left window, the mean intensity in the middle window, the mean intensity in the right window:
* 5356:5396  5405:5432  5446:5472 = 1.3 Angstrom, 45.1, 40.7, 40.7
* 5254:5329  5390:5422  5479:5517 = 6.3 Angstrom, 65.8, 40.6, 38.5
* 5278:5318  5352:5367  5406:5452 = 1.8 Angstrom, 70.1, 49.4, 40.7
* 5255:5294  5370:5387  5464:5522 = 2.9 Angstrom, 63.6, 43.2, 39.1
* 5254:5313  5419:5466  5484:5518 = 5.6 Angstrom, 66.1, 40.3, 38.2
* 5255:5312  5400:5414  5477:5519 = 2.5 Angstrom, 66.2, 41.3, 38.5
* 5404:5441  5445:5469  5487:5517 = 0.1 Angstrom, 41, 39.9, 38.8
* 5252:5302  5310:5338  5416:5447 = -2.5 Angstrom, 64.8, 62.5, 40.6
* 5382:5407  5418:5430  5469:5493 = 0.0 Angstrom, 40.7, 40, 38.9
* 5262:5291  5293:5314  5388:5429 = -4.6 Angstrom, 63.2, 71.3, 40.8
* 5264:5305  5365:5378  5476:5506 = 2.0 Angstrom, 67.1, 46.6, 38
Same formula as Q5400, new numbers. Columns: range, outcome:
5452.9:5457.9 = 36.4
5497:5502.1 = 39.6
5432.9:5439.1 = 42.1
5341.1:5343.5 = 64.3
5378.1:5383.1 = 43.2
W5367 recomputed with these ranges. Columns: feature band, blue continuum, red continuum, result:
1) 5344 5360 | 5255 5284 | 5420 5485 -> 0.15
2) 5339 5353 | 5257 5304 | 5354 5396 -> -1.32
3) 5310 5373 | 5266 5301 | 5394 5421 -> -2.38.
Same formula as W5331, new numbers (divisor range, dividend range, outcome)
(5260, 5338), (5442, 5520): 0.60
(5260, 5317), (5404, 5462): 0.60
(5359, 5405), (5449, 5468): 0.88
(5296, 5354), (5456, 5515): 0.63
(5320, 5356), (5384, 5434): 0.71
